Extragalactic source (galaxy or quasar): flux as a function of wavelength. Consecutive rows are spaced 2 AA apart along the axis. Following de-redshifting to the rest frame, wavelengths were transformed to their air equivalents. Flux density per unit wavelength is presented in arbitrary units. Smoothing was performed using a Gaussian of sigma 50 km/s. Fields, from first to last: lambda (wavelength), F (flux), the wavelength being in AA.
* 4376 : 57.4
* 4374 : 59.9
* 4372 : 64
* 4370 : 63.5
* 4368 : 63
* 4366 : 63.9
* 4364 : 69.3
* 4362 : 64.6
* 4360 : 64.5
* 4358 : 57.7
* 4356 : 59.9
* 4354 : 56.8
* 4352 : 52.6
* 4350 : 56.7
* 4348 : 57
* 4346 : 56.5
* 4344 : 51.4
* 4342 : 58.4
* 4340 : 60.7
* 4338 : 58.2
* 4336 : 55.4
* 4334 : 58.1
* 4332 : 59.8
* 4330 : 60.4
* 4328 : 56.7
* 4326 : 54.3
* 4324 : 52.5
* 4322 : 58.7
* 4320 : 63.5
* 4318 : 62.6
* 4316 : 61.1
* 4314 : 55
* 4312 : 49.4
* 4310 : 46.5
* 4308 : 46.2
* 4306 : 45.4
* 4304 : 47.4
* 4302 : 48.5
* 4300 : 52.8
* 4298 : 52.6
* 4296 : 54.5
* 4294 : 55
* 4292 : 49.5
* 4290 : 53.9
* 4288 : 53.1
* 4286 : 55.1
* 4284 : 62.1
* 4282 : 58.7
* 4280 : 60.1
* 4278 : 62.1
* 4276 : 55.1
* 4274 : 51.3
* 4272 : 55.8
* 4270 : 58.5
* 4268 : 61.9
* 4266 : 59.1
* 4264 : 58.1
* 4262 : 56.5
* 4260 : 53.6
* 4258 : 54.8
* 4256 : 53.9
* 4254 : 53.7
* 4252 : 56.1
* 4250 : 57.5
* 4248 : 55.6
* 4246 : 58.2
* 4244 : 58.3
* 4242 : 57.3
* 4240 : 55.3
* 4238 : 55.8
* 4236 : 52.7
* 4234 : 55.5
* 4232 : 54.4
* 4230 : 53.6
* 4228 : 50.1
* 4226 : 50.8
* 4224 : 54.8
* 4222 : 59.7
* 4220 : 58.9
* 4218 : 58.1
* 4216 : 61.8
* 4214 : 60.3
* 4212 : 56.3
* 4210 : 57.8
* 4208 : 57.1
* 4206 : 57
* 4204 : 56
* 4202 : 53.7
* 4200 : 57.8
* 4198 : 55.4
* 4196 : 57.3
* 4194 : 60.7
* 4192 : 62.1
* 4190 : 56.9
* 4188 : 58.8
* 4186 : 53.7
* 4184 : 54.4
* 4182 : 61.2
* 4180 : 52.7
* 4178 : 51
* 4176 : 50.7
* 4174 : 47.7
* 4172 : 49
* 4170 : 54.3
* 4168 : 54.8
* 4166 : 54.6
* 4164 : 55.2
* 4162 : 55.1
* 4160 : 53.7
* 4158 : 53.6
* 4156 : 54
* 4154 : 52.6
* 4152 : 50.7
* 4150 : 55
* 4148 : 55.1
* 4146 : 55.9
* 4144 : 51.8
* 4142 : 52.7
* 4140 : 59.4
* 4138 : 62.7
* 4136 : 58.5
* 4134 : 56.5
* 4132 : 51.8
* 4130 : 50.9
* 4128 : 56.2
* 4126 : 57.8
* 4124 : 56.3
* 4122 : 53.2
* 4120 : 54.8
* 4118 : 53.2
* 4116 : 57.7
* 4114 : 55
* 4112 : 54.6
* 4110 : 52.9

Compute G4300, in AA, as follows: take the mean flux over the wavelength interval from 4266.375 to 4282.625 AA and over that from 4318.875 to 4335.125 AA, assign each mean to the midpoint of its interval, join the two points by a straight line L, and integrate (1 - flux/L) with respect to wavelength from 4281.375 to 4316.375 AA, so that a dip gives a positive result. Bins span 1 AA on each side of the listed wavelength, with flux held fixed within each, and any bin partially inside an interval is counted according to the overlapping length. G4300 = 3.38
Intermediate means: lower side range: 58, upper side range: 58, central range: 52.4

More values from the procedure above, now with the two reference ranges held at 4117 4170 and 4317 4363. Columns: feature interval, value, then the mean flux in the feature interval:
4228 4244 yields 0.4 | 54.8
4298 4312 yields 2.3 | 48.3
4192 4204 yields -0.3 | 57.3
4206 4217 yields -0.5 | 58.5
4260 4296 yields 0.3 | 56.7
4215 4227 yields -0.3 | 57.4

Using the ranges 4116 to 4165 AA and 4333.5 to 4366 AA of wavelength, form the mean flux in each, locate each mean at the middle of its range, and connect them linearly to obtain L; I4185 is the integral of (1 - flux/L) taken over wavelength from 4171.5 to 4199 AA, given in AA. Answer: 0.3 AA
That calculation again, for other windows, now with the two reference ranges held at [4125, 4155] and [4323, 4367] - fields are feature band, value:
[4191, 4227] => -0.81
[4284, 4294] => 0.61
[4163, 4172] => 0.25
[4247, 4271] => 0.19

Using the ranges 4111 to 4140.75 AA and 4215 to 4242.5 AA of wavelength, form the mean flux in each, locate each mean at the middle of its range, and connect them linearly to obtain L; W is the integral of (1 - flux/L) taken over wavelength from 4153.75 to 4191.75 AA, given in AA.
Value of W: 1.1 AA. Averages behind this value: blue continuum 55.9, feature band 54.1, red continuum 55.6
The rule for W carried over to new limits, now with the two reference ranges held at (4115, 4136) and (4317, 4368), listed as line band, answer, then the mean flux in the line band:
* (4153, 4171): 0.5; 54.2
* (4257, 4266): 0.2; 56.1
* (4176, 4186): 0.3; 54.3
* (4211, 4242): 0.5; 55.9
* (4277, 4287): -0.3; 59.6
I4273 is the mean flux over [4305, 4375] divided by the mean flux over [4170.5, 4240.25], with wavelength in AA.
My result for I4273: 1.0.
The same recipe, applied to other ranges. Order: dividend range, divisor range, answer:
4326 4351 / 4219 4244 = 1.04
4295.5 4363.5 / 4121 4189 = 1.03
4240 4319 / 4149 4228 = 0.99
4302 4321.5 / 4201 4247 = 0.94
